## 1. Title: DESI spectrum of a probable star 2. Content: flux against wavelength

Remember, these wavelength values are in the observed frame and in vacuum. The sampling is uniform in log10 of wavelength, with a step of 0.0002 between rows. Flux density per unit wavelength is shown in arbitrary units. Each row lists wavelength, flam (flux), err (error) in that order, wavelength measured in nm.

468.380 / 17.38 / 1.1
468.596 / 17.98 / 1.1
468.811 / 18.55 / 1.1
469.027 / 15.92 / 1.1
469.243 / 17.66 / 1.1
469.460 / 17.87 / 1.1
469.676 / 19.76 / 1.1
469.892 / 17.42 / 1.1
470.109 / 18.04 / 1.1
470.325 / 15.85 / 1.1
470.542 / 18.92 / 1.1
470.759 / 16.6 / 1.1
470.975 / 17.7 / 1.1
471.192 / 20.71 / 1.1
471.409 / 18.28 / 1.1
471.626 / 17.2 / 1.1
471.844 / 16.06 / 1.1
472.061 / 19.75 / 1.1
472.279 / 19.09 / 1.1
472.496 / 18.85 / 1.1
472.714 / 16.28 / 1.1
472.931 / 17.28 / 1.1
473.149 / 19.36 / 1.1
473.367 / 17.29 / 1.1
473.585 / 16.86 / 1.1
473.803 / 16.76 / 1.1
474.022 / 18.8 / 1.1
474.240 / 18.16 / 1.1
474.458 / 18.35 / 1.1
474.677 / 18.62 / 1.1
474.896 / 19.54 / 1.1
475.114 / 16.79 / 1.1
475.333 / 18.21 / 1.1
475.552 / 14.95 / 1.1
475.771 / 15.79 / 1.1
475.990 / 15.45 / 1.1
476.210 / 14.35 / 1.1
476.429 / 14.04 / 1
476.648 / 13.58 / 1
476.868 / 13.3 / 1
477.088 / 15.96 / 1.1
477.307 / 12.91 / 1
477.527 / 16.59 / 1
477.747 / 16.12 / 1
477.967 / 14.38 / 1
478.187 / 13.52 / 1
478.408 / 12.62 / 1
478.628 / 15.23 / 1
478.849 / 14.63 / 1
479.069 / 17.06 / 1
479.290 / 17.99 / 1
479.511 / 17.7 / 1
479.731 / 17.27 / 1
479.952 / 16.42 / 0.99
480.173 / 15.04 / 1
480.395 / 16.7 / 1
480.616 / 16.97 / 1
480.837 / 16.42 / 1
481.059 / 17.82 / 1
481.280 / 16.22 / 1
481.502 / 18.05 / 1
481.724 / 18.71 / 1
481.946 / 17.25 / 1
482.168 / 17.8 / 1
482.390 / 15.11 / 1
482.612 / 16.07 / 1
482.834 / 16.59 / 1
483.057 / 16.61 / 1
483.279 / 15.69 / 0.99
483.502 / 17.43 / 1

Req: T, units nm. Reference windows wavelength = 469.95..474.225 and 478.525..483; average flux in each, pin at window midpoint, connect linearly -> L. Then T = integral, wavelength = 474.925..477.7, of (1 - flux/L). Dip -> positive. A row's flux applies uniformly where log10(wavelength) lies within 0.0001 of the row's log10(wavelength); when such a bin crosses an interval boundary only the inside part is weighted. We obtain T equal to 0.32 nm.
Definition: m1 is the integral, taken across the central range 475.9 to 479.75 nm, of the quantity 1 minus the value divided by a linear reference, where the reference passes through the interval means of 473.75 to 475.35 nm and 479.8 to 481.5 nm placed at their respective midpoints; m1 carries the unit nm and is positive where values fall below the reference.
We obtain 0.50 nm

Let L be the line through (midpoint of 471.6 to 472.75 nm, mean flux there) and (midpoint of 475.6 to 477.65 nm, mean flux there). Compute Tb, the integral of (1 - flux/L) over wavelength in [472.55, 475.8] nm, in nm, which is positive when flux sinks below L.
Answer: -0.22 nm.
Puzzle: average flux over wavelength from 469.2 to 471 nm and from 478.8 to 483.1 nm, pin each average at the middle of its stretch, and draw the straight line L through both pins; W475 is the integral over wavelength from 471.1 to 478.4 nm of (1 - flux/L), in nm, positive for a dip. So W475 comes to 0.29 nm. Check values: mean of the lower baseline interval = 17.8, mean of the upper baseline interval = 16.9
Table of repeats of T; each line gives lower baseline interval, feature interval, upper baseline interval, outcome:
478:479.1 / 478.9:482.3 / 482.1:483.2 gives -0.380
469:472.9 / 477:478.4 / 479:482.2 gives 0.213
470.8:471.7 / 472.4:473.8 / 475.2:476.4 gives -0.024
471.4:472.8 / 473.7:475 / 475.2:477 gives -0.169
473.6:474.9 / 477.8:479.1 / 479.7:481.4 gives 0.199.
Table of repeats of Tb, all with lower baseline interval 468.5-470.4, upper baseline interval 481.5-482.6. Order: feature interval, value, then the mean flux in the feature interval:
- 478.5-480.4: 0.10 nm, 16.4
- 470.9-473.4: -0.08 nm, 18.2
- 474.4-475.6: -0.03 nm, 17.9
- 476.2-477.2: 0.18 nm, 14.2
